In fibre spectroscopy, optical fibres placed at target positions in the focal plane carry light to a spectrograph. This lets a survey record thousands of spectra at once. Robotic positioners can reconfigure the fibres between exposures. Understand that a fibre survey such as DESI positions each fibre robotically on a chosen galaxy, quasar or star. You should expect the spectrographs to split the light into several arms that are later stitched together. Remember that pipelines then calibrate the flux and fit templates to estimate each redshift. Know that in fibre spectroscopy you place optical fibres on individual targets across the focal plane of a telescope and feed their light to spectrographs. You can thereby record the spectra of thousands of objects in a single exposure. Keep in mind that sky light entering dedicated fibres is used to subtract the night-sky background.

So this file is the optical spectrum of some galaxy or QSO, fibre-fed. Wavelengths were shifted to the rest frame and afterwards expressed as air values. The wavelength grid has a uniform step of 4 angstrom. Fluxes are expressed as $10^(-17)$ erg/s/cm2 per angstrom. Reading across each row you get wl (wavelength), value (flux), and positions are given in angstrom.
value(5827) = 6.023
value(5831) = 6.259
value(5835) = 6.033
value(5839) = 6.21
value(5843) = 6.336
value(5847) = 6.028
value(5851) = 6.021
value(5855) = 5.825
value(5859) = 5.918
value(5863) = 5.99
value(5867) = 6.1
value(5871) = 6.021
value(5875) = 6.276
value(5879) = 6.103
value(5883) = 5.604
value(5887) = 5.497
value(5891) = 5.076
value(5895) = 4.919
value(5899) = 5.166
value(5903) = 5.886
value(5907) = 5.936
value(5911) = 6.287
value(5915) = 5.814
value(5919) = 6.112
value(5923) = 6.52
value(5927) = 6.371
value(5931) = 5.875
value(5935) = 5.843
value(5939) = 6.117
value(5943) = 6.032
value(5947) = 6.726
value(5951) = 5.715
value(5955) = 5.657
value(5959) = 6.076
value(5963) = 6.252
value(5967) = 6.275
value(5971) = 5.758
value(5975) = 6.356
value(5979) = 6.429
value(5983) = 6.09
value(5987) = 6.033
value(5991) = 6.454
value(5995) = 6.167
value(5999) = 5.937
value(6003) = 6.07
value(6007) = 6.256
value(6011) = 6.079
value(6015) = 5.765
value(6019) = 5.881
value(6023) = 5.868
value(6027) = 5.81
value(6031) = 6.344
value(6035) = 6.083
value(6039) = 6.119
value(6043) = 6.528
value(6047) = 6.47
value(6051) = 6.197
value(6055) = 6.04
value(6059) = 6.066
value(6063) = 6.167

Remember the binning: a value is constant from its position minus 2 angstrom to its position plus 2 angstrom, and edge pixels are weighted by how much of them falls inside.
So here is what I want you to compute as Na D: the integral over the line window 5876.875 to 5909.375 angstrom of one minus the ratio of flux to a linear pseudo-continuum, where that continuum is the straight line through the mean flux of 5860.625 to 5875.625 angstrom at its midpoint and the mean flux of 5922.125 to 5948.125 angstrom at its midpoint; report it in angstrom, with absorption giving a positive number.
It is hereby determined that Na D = 3.1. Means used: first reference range 6.08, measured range 5.54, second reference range 6.18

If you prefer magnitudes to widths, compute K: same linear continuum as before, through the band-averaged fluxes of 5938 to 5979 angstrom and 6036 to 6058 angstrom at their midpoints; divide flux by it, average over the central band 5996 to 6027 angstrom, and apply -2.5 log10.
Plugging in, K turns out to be 0.04 mag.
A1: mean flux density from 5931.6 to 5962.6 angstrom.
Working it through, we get 6.03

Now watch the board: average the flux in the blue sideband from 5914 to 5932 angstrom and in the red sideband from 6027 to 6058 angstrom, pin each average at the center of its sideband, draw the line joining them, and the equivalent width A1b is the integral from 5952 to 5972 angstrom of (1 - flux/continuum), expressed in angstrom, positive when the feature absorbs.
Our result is 0.6 angstrom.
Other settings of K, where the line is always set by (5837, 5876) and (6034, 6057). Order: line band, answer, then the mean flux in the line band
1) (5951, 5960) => 0.06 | 5.81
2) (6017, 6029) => 0.07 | 5.85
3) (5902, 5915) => 0.02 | 6.01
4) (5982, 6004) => 0.01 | 6.13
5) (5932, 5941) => 0.03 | 5.97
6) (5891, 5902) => 0.19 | 5.13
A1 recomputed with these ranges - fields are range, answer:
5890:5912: 5.53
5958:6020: 6.12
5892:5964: 5.94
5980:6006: 6.14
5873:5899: 5.55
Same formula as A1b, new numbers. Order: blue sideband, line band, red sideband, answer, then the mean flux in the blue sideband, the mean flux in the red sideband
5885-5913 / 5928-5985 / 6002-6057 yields -2.97 angstrom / 5.54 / 6.11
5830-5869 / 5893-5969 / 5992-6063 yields 1.34 angstrom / 6.07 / 6.11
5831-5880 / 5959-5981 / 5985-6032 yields -0.53 angstrom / 6.08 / 6.05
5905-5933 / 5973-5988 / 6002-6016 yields -0.39 angstrom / 6.13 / 6.06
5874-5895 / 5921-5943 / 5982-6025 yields -1.33 angstrom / 5.61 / 6.05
